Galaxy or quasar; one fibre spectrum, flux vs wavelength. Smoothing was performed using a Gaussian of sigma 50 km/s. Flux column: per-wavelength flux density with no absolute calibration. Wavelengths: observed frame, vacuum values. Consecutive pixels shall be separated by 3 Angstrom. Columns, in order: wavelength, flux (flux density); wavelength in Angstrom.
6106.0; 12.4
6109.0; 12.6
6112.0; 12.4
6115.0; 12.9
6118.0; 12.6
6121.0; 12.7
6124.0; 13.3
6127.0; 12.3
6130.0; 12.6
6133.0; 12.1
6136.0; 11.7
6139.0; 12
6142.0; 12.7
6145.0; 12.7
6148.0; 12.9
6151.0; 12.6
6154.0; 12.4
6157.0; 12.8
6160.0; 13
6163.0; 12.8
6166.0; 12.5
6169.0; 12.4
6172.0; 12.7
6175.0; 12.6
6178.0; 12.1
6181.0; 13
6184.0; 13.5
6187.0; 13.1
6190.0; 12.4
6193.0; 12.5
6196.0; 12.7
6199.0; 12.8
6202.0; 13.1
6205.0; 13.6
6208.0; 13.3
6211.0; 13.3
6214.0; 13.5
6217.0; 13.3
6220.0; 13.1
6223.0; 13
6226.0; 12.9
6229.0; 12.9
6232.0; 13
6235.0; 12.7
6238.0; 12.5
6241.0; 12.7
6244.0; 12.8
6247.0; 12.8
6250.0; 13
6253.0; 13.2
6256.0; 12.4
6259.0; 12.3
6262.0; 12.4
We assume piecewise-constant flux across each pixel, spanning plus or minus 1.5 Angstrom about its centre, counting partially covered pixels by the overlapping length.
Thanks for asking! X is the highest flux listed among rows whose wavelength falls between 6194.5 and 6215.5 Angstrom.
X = 13.6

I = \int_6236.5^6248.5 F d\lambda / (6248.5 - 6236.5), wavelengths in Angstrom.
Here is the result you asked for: 12.7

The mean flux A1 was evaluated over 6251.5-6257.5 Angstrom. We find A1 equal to 12.8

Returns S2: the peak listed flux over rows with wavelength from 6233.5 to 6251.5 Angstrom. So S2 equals 13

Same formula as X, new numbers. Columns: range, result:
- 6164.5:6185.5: 13.5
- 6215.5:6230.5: 13.3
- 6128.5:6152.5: 12.9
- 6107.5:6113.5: 12.6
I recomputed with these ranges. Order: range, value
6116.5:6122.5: 12.6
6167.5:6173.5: 12.5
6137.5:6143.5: 12.3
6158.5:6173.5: 12.7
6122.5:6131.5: 12.7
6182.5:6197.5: 12.8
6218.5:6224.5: 13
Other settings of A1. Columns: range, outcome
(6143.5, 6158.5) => 12.7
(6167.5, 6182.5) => 12.6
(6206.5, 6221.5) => 13.3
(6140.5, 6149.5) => 12.8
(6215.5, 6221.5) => 13.2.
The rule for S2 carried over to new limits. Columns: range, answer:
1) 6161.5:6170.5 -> 12.8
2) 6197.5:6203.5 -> 13.1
